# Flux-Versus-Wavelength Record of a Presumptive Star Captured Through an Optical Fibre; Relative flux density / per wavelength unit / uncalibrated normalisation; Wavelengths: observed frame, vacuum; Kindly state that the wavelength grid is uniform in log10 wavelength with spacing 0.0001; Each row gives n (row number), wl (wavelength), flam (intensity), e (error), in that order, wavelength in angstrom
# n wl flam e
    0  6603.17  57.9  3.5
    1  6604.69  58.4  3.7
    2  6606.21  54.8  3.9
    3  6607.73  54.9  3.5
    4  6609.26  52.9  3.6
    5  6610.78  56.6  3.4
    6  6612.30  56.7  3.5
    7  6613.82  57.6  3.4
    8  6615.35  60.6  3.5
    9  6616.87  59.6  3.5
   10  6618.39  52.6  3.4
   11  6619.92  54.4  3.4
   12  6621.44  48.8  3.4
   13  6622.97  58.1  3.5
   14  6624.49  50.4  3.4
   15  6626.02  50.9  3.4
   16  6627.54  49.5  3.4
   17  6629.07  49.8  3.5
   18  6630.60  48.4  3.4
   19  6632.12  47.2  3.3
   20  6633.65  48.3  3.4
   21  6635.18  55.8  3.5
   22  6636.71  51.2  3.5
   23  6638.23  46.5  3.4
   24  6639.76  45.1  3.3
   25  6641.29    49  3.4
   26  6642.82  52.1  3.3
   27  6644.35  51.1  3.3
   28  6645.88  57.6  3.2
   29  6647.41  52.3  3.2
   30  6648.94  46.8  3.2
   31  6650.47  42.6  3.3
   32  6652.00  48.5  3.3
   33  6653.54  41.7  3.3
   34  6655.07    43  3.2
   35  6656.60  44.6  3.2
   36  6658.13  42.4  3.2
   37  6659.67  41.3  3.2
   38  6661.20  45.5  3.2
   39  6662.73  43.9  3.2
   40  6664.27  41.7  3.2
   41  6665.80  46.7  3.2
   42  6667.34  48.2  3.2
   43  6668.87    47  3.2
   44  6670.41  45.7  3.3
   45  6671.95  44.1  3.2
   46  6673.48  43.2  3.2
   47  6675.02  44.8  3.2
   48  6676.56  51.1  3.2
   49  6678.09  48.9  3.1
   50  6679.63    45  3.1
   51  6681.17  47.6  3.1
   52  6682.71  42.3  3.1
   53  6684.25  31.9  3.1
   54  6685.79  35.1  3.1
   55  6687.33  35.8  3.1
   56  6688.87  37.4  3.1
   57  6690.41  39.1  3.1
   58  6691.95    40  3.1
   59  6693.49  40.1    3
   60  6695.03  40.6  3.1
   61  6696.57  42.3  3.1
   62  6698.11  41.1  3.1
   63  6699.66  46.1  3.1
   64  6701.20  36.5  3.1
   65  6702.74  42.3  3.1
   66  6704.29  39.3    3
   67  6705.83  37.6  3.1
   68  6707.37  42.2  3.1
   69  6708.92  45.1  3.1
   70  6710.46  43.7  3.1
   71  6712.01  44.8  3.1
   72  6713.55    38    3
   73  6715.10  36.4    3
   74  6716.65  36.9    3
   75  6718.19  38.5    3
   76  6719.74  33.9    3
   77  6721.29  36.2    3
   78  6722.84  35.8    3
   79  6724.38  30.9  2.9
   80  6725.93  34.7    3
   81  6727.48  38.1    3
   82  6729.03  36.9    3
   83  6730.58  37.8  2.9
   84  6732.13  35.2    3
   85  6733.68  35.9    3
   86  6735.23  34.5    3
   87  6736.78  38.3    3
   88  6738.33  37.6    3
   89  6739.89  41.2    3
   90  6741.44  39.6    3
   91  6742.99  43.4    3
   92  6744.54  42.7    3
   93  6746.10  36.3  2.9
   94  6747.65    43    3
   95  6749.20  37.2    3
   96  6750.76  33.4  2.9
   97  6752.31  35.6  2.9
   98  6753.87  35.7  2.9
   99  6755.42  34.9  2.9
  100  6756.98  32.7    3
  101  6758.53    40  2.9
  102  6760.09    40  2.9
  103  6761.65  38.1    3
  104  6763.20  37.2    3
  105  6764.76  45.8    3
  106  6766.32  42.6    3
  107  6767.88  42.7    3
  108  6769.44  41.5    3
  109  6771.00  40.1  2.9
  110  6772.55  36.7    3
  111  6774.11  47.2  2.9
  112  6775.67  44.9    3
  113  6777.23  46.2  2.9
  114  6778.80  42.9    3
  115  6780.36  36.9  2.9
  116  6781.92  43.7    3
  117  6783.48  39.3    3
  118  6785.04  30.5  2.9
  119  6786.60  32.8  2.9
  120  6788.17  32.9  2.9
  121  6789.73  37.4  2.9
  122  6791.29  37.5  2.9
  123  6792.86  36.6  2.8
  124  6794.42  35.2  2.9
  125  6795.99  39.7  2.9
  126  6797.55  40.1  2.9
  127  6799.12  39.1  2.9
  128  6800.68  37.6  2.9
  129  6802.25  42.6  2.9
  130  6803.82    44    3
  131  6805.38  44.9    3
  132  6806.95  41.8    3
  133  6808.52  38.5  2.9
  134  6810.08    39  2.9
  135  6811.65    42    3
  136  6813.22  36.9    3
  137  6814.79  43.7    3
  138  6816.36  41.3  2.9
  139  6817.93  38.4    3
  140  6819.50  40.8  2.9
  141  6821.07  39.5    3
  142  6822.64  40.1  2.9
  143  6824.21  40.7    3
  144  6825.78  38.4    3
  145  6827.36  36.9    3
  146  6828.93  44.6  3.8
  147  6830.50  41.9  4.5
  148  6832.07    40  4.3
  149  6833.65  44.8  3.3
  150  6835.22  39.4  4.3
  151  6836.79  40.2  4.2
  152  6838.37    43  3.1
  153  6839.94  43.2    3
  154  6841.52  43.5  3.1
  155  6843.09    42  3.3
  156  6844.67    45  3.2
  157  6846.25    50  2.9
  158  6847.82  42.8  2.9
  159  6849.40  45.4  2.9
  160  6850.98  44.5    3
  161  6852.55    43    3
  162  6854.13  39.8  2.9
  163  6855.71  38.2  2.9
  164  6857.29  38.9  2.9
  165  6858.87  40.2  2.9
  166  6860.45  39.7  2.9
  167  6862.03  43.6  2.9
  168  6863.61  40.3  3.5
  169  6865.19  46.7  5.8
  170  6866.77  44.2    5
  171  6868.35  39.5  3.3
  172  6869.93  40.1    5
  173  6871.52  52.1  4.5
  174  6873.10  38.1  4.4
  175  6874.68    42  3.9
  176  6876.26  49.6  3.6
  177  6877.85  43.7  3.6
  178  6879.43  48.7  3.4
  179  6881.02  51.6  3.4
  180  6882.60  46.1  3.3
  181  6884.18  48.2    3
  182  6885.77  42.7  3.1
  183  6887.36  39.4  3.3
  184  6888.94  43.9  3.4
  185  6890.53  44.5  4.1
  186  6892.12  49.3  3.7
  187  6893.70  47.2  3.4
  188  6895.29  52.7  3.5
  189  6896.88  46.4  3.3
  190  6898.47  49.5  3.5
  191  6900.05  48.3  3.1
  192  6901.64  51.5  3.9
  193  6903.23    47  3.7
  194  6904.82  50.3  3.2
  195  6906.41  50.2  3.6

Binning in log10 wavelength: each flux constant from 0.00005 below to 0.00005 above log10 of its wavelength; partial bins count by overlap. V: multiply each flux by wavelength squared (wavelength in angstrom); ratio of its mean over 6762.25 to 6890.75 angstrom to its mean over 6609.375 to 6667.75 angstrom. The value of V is 0.89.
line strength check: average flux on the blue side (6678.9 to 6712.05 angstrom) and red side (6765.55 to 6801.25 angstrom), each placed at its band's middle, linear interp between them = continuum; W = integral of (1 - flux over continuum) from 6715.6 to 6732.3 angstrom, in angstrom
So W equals 1.77 angstrom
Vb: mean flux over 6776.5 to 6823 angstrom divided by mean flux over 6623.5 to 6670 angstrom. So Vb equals 0.83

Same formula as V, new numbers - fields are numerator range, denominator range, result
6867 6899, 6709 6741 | 1.28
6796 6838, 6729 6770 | 1.08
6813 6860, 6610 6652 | 0.85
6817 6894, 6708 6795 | 1.15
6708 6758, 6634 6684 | 0.83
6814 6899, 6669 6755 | 1.14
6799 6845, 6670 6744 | 1.07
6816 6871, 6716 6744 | 1.17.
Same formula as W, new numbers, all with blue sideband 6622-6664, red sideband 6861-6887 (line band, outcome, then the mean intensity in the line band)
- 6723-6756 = 6.7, 37.3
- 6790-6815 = 3.3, 39.8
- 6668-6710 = 4.9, 42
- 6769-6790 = 3.0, 39.5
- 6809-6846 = 3.4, 41.2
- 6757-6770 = 1.6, 40.5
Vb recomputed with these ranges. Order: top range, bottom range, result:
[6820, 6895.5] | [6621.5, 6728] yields 0.99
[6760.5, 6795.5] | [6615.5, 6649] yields 0.77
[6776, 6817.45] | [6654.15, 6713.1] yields 0.93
